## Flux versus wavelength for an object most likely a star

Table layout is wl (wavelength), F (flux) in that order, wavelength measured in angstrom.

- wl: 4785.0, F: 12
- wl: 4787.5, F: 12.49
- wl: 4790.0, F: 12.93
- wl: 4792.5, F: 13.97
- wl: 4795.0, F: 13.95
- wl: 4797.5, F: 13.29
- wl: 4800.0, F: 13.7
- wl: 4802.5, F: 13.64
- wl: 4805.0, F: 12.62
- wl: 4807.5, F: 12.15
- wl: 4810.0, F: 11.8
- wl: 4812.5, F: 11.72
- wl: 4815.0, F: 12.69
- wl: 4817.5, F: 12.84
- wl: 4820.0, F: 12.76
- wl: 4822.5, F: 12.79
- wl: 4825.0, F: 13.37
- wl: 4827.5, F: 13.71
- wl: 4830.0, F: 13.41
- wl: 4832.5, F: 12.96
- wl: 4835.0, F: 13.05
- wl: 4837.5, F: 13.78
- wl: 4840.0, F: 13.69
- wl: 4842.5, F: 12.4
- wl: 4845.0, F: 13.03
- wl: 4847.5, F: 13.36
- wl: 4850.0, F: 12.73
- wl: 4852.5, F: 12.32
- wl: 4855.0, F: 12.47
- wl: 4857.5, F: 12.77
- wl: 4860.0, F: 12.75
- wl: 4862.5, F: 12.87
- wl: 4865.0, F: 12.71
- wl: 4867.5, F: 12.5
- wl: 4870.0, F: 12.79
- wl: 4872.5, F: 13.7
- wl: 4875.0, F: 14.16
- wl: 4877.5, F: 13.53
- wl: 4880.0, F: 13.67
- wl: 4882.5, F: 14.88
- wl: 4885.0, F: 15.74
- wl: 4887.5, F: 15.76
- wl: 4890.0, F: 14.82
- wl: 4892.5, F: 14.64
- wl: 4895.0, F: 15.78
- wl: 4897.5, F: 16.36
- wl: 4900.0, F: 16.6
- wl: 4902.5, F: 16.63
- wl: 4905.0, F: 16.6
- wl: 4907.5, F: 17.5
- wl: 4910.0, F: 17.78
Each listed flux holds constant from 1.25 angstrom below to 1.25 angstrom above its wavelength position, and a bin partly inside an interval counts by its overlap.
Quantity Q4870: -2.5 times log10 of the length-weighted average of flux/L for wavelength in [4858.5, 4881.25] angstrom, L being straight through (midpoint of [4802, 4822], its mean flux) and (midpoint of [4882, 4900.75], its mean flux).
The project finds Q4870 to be 0.12 mag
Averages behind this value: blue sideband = 12.5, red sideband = 15.6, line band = 13.2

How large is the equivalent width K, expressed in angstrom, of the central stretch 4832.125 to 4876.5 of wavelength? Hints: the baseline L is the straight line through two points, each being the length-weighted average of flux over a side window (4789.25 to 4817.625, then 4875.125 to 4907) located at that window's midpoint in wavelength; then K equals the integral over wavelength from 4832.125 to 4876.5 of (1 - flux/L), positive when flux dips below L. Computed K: 4.2 angstrom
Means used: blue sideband 12.9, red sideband 15.4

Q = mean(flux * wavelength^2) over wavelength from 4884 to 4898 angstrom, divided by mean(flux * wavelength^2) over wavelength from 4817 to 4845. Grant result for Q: 1.20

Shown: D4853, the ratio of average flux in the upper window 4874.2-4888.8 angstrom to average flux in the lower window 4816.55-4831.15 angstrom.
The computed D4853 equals 1.11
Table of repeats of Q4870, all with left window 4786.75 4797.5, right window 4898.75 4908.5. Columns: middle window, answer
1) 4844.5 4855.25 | 0.18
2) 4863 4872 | 0.22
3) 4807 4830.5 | 0.12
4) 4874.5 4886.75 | 0.12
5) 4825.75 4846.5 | 0.11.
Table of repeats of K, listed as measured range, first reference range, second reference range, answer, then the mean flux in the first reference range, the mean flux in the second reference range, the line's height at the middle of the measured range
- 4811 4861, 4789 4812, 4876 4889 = 3.1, 13.1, 14.7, 13.8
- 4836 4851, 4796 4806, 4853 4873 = -0.3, 13.3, 12.8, 12.9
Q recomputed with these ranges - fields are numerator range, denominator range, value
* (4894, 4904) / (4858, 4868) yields 1.30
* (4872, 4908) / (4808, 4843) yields 1.22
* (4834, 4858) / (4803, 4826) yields 1.05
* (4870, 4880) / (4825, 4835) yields 1.04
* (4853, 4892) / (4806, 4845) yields 1.08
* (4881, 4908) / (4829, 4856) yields 1.25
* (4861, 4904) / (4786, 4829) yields 1.16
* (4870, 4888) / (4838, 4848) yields 1.11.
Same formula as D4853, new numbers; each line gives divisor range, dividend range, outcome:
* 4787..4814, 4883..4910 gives 1.24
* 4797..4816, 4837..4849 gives 1.04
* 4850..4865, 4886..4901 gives 1.24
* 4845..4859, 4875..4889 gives 1.15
